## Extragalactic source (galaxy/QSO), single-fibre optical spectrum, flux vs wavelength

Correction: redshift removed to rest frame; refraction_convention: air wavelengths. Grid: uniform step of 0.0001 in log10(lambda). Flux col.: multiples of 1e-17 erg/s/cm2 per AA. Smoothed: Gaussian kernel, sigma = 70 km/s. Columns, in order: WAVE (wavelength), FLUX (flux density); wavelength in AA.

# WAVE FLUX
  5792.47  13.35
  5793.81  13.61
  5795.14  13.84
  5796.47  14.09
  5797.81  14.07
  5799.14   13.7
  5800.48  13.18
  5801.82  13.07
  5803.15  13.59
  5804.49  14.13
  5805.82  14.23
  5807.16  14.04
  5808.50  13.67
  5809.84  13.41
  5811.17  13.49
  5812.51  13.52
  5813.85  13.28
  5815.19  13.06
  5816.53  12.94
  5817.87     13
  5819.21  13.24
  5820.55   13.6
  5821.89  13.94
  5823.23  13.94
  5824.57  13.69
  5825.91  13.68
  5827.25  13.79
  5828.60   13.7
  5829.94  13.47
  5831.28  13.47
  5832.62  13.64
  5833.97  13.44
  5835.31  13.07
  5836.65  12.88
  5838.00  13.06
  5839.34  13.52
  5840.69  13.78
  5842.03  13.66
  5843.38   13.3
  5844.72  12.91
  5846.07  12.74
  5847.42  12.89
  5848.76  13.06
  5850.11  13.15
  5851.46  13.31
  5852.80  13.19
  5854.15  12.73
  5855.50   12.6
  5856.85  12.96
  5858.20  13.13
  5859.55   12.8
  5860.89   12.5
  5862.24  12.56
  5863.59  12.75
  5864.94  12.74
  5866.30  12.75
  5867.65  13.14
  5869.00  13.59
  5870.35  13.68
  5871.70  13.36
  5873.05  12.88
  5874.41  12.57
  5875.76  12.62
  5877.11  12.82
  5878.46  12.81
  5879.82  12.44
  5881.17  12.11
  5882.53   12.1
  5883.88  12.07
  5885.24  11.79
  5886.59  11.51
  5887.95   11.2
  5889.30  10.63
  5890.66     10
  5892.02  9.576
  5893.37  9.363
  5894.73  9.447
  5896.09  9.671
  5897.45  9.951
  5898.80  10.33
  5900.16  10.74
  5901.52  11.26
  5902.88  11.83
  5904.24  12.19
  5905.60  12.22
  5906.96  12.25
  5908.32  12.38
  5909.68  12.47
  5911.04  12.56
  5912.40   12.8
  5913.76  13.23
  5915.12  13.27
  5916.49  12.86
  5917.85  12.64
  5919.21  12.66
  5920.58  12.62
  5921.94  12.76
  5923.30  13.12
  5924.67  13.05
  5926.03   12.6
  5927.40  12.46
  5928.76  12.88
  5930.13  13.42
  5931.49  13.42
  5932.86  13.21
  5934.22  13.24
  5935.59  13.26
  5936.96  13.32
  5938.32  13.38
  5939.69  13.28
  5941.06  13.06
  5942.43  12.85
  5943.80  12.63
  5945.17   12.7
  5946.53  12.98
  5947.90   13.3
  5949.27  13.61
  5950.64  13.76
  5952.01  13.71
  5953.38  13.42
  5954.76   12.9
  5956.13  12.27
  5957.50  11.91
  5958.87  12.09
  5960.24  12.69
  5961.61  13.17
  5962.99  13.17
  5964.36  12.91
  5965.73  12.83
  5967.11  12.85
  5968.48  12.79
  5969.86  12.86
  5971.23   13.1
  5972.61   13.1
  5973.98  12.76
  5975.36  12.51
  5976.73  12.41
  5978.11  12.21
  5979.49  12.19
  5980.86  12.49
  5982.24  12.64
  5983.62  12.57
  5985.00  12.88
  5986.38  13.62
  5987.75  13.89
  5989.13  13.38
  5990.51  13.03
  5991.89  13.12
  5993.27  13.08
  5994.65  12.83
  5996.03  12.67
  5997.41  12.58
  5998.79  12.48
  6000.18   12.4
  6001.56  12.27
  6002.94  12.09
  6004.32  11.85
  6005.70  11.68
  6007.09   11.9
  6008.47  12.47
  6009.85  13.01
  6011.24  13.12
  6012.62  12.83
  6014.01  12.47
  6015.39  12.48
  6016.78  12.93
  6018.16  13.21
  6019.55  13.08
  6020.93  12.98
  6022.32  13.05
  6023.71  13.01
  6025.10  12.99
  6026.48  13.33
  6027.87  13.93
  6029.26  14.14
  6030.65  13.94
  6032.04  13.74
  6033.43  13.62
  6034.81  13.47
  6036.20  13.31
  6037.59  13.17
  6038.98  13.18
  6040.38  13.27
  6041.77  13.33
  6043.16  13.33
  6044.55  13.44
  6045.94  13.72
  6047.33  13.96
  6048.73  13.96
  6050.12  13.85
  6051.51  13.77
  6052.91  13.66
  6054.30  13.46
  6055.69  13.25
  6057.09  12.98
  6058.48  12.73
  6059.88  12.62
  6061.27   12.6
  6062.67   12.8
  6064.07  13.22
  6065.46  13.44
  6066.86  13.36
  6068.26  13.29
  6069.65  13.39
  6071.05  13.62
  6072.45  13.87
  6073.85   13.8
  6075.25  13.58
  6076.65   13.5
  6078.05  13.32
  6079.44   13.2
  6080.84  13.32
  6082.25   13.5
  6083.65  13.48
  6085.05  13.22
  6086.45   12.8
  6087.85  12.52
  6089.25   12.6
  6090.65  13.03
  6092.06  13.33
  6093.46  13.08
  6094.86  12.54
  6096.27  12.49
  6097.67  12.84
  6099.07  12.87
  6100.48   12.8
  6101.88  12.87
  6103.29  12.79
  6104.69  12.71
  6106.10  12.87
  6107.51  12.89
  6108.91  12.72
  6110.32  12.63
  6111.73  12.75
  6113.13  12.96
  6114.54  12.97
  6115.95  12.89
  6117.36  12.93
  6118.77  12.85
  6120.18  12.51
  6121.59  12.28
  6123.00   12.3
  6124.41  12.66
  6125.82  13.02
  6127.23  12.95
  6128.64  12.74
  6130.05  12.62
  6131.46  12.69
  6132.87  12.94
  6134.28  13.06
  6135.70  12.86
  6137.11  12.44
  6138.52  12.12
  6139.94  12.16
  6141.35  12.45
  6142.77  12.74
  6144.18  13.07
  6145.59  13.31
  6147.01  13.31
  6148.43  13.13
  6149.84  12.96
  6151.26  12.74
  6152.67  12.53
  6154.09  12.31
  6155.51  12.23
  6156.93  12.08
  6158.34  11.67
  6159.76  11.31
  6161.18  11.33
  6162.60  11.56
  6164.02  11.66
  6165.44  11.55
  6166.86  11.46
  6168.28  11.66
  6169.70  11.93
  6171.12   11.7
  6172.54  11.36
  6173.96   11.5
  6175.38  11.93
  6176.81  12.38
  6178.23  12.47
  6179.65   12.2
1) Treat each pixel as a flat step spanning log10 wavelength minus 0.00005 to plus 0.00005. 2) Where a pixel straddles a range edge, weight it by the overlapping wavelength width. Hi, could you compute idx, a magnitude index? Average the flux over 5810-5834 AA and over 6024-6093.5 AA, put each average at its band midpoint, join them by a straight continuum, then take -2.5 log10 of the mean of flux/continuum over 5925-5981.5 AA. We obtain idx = 0.041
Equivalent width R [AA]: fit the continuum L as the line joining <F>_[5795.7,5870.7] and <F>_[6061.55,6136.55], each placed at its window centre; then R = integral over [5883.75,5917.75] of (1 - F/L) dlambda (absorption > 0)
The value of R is 4.6 AA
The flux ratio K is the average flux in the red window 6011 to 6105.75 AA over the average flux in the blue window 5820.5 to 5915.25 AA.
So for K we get 1.1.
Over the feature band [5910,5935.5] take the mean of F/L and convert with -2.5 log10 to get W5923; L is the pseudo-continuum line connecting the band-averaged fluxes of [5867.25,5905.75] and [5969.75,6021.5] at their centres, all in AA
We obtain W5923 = -0.08 mag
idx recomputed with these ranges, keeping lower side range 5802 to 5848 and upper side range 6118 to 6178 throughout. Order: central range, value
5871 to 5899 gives 0.162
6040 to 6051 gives -0.077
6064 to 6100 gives -0.053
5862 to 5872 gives 0.019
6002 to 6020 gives 0.023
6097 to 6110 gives -0.028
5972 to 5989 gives 0.010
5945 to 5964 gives 0.002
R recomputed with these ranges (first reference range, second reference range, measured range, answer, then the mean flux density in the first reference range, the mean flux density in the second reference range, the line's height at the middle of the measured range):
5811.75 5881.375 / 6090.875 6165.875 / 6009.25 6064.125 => -2.1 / 13.1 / 12.6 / 12.8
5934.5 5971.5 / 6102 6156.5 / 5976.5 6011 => 0.8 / 13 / 12.7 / 12.9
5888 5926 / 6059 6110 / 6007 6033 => -1.1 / 11.7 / 13.1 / 12.6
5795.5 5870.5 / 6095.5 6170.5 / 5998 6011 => 0.6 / 13.3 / 12.5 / 12.9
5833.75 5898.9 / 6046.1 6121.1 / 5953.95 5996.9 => -0.2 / 12.4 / 13.1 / 12.7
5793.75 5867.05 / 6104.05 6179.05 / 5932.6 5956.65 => -0.3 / 13.3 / 12.4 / 13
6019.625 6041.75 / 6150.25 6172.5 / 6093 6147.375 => -1.9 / 13.4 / 11.8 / 12.3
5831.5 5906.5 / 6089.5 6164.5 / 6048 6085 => -2.4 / 12.3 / 12.6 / 12.6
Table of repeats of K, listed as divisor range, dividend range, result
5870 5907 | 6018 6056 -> 1.17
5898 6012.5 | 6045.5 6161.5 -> 1.02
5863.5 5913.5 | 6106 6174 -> 1.05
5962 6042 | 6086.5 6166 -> 0.98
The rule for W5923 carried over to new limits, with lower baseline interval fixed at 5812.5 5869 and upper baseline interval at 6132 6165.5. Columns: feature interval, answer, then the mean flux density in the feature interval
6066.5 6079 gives -0.08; 13.5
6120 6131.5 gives -0.02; 12.6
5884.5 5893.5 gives 0.22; 10.7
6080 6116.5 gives -0.03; 12.9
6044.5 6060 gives -0.07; 13.5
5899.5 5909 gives 0.11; 11.8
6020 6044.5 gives -0.06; 13.4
